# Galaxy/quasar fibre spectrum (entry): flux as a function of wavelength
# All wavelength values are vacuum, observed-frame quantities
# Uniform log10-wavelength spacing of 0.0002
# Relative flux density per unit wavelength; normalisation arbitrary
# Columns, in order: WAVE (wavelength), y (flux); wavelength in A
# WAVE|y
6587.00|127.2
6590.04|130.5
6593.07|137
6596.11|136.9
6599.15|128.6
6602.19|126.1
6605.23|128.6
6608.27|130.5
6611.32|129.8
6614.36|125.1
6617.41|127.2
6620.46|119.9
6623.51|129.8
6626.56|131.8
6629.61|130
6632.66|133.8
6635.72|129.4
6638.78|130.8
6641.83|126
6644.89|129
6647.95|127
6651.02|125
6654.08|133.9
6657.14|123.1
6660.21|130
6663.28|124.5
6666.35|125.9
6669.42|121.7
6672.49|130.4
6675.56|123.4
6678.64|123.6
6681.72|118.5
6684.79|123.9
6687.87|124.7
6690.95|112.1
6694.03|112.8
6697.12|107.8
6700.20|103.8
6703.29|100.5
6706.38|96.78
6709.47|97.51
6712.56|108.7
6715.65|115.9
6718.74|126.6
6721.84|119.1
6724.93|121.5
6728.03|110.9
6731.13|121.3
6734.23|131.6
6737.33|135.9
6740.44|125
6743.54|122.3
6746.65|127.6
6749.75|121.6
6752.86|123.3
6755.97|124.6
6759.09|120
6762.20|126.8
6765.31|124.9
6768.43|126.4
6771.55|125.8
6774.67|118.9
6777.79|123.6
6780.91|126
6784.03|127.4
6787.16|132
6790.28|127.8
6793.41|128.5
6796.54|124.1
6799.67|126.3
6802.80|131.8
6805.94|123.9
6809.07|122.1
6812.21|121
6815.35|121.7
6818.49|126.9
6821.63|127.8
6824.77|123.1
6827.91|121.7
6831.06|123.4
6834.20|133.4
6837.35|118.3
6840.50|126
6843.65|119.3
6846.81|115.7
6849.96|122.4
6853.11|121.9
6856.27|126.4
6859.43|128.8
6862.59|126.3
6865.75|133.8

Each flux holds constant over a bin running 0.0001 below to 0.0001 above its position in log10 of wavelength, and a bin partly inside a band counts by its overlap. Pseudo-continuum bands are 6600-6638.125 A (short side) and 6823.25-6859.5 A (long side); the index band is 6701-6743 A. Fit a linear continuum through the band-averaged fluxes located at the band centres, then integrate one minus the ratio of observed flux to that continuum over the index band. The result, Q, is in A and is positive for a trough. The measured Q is 3.3 A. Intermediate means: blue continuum 129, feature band 116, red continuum 123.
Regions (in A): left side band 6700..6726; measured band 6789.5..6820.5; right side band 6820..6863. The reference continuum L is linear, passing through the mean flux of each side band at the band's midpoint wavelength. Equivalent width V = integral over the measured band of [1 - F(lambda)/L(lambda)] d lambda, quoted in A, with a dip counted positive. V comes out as -1.4 A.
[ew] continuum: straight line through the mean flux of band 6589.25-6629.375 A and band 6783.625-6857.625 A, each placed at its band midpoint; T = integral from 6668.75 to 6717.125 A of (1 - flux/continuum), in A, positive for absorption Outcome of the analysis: 5.24 A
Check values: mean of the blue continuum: 129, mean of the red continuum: 125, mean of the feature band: 114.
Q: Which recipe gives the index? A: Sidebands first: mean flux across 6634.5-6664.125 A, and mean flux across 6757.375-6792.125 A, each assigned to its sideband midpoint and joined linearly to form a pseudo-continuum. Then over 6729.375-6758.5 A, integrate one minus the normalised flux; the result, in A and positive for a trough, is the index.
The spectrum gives 0.1 A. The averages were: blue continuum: 128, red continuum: 125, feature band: 126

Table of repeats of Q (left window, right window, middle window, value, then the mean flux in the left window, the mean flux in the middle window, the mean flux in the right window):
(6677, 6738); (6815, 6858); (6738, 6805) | -3.5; 115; 126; 124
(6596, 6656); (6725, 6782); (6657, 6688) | 0.6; 129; 125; 124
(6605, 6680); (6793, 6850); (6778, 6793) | -0.4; 128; 128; 124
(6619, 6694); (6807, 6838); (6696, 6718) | 3.5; 126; 105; 124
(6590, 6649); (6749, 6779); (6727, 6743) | -0.1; 129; 125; 124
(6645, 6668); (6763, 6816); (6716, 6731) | 0.8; 127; 119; 126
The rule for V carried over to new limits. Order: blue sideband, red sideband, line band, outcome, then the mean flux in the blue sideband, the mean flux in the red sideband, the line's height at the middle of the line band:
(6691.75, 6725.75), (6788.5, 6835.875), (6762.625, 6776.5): -0.6 A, 110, 126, 119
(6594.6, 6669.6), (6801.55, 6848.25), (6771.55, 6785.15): 0.1 A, 128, 124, 125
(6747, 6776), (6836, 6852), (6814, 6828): -0.4 A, 124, 120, 121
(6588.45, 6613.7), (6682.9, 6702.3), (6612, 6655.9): -1.3 A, 131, 114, 125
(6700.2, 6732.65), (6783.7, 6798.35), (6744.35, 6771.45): -0.9 A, 111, 128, 121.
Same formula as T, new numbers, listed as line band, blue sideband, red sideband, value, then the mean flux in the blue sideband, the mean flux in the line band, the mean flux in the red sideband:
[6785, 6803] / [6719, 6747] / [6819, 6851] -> -0.67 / 124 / 128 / 123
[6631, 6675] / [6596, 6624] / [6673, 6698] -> -1.78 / 128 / 128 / 119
